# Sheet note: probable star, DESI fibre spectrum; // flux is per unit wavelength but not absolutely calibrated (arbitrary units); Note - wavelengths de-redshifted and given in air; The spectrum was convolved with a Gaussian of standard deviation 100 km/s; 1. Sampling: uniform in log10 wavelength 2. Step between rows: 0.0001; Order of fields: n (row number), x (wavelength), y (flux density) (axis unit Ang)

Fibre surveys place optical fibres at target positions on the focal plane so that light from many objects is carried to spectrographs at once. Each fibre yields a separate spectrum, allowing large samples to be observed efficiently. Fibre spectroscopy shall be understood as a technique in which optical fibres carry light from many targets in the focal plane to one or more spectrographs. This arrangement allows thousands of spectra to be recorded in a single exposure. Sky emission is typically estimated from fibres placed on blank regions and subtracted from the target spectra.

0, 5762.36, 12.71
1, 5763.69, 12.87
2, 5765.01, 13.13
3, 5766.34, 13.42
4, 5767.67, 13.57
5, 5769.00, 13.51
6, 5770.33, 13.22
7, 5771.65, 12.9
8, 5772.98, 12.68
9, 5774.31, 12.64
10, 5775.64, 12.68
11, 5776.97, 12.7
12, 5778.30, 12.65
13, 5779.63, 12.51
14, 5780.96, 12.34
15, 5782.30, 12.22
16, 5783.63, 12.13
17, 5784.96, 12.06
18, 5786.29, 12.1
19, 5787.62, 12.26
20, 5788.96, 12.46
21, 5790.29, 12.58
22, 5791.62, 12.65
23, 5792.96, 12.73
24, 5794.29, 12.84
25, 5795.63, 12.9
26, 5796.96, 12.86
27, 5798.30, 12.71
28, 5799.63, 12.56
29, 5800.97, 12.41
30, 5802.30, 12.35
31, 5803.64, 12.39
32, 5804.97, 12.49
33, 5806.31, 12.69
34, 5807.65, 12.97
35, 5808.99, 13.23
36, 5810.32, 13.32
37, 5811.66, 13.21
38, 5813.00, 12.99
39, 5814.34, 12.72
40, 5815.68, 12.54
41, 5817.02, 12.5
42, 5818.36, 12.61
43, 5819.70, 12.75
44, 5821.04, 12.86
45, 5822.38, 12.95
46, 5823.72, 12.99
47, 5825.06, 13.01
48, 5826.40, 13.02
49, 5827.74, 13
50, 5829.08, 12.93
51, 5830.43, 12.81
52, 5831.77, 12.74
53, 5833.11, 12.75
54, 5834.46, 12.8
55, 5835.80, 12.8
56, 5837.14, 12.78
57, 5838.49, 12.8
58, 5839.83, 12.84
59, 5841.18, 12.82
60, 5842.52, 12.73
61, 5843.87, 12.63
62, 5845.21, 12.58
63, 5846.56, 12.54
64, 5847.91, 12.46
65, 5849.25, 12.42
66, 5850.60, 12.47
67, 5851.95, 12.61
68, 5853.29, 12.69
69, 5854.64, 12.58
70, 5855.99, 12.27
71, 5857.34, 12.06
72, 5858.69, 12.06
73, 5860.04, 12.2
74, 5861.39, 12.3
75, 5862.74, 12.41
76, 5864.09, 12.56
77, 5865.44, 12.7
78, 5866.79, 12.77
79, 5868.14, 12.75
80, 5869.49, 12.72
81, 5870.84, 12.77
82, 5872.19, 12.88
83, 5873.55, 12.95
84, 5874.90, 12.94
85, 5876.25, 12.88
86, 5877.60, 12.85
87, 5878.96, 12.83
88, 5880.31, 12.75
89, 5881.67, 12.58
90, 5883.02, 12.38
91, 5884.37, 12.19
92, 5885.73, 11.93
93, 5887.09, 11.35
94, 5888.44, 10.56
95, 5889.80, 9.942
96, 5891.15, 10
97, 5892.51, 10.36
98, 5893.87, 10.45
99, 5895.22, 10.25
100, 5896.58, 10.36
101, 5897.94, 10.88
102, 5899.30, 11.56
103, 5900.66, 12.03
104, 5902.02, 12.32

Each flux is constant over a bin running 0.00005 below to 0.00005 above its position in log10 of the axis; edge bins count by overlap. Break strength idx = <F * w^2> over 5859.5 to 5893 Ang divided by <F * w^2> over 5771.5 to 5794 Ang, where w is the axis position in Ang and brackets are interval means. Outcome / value 1.0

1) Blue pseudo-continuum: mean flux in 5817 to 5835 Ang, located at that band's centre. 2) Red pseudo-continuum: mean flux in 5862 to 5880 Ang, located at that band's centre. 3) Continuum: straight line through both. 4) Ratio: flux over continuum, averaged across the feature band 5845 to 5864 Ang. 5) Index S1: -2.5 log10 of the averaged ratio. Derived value 0.03 mag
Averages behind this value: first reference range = 12.8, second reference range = 12.8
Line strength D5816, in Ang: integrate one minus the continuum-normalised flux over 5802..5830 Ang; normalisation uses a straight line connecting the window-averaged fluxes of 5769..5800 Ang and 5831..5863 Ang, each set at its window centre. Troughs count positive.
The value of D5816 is -0.6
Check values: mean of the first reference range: 12.6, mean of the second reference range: 12.6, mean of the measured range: 12.8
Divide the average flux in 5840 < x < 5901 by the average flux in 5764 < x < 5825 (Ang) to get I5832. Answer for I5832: 0.95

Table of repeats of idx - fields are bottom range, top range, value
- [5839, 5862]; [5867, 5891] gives 0.99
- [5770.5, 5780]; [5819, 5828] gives 1.03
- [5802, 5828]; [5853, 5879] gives 1.00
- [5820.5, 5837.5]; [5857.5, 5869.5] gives 0.98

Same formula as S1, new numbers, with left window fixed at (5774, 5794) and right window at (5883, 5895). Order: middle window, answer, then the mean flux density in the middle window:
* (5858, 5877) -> -0.13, 12.6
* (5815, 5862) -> -0.09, 12.7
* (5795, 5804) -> -0.03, 12.6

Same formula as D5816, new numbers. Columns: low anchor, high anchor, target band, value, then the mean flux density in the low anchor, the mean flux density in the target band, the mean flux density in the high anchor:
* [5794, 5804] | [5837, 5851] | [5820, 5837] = -0.34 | 12.6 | 12.9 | 12.6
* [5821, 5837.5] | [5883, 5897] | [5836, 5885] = -3.31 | 12.9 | 12.6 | 10.8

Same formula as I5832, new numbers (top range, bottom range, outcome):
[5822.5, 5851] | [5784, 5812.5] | 1.01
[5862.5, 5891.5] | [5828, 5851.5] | 0.97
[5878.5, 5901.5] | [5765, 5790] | 0.89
